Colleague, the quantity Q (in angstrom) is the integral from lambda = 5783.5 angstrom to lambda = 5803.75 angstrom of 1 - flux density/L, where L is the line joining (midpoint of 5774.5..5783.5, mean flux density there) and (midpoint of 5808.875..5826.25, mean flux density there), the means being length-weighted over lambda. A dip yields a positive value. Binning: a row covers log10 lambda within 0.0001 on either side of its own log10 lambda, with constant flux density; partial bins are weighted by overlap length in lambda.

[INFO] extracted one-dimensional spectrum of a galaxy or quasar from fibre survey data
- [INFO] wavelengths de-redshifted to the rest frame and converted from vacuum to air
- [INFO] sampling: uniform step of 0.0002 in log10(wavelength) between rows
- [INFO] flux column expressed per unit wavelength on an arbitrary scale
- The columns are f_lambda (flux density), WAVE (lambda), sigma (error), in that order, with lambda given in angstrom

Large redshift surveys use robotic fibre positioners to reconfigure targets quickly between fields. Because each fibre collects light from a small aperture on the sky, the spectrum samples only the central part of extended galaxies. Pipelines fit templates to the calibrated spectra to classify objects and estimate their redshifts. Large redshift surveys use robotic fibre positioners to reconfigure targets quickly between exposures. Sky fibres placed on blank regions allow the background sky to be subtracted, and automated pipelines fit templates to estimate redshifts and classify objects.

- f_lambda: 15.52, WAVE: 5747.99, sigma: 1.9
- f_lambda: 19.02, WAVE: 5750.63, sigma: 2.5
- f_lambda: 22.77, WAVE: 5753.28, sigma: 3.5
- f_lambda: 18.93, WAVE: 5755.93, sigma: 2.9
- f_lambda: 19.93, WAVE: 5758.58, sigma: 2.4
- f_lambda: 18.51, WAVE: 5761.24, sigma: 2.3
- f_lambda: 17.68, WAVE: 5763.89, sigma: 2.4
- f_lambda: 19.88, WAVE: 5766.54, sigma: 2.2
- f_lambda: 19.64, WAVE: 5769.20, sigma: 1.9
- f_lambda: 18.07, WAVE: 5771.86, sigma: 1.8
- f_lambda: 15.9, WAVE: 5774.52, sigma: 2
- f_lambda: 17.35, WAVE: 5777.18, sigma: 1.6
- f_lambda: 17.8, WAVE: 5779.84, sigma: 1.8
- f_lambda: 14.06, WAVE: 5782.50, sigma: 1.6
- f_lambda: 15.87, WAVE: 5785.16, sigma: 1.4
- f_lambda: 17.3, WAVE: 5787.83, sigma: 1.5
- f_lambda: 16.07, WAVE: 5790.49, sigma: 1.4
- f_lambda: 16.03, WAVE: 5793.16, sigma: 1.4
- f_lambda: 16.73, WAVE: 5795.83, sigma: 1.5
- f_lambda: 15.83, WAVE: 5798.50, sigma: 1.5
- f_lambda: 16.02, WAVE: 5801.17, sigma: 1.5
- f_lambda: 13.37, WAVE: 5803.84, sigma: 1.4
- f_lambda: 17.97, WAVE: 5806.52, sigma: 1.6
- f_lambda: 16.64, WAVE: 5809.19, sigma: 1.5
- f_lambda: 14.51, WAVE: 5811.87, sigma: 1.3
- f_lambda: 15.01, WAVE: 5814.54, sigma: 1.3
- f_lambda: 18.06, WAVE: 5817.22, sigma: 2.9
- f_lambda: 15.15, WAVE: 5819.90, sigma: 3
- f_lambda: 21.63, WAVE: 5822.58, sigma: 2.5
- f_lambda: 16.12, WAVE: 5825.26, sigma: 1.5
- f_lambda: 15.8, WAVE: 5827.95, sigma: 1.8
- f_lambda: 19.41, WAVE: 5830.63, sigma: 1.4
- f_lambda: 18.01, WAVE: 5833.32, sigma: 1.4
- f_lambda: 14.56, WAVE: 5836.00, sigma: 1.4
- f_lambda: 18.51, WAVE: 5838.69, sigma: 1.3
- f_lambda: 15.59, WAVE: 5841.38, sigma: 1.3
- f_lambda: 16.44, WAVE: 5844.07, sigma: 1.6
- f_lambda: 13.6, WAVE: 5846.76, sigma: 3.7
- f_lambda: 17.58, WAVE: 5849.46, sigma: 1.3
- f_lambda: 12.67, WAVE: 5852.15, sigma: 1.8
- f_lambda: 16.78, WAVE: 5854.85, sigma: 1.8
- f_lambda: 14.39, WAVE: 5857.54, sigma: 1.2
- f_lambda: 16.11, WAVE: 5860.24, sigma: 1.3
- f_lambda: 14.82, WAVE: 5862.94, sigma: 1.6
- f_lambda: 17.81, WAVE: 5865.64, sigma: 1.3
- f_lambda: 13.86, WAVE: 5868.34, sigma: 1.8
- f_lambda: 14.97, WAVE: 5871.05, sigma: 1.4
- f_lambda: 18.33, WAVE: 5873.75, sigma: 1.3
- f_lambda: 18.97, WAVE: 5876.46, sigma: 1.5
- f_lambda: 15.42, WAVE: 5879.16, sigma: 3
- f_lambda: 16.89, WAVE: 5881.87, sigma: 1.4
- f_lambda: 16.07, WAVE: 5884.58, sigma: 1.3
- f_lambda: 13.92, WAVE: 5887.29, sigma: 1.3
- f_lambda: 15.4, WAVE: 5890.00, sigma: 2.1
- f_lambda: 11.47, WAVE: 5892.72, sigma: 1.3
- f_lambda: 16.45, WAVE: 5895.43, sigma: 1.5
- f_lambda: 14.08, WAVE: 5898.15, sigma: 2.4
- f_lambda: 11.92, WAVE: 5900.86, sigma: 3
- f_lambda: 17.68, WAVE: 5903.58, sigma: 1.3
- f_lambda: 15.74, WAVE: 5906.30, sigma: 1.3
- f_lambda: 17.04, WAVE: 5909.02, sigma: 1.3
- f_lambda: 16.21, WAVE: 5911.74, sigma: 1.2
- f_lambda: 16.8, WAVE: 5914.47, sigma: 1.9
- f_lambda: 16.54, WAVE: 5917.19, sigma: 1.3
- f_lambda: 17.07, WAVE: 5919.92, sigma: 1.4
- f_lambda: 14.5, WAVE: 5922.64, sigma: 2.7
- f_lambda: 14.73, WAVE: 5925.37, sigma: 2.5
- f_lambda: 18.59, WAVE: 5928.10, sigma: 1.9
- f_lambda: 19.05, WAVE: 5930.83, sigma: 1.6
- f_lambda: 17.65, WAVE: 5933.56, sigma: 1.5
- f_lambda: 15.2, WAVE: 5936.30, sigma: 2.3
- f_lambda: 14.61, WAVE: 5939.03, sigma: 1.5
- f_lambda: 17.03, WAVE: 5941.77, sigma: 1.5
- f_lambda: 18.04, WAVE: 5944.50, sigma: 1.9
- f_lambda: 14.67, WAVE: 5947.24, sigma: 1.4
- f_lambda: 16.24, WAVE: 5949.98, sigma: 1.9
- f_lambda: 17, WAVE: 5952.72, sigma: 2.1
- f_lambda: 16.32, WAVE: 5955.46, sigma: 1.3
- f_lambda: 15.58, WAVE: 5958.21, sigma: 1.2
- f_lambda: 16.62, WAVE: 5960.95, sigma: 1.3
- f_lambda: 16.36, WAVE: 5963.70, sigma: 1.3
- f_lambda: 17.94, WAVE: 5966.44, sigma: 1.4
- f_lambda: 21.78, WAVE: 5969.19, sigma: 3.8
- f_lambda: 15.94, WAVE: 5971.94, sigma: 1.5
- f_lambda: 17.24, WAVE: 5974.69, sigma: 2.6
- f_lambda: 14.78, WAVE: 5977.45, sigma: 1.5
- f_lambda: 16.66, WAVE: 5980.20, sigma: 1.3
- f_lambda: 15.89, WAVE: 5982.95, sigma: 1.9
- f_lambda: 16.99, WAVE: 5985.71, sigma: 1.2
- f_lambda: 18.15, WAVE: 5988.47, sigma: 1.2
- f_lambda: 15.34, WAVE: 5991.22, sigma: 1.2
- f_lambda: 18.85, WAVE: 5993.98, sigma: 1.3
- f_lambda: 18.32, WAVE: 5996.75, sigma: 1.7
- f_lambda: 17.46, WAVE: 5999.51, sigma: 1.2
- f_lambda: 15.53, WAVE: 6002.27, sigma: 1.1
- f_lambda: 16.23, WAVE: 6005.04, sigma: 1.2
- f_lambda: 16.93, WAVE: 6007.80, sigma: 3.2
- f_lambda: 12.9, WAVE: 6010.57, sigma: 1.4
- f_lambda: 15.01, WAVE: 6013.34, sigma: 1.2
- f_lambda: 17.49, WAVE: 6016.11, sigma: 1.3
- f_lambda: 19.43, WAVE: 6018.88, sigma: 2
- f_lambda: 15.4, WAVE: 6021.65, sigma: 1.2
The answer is 0.6 angstrom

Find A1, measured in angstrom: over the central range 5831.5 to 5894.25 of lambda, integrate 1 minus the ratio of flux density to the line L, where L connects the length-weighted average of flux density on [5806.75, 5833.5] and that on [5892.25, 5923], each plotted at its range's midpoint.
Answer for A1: 2.2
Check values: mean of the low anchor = 17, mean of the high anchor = 15.6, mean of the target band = 15.8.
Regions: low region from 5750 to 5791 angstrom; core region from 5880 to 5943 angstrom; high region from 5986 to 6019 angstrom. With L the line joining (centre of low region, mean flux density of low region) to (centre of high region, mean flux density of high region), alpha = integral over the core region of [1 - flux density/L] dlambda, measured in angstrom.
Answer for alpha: 5.1 angstrom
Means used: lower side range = 18.1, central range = 15.8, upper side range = 16.7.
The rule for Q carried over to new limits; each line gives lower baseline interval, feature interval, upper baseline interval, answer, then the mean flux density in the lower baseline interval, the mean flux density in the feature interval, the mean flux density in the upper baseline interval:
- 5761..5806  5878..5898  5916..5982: 2.0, 16.8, 15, 16.7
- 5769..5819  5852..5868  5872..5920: 0.5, 16.3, 15.5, 15.8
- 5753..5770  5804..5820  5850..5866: 1.1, 19.4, 16.1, 15.4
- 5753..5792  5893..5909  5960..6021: 2.0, 17.8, 15.1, 16.9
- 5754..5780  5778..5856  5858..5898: 4.0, 18.5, 16.3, 15.7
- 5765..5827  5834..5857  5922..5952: 1.2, 16.7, 15.7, 16.4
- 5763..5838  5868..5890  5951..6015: 0.8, 16.8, 16.1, 16.7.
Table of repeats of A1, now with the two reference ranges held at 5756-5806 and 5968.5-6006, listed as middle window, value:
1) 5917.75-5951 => 1.1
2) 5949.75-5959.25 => 0.4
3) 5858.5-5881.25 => 1.0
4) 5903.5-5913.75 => 0.3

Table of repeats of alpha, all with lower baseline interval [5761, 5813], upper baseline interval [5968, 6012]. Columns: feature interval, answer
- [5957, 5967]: 0.14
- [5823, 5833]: -0.52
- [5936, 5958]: 0.81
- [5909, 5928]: 0.61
